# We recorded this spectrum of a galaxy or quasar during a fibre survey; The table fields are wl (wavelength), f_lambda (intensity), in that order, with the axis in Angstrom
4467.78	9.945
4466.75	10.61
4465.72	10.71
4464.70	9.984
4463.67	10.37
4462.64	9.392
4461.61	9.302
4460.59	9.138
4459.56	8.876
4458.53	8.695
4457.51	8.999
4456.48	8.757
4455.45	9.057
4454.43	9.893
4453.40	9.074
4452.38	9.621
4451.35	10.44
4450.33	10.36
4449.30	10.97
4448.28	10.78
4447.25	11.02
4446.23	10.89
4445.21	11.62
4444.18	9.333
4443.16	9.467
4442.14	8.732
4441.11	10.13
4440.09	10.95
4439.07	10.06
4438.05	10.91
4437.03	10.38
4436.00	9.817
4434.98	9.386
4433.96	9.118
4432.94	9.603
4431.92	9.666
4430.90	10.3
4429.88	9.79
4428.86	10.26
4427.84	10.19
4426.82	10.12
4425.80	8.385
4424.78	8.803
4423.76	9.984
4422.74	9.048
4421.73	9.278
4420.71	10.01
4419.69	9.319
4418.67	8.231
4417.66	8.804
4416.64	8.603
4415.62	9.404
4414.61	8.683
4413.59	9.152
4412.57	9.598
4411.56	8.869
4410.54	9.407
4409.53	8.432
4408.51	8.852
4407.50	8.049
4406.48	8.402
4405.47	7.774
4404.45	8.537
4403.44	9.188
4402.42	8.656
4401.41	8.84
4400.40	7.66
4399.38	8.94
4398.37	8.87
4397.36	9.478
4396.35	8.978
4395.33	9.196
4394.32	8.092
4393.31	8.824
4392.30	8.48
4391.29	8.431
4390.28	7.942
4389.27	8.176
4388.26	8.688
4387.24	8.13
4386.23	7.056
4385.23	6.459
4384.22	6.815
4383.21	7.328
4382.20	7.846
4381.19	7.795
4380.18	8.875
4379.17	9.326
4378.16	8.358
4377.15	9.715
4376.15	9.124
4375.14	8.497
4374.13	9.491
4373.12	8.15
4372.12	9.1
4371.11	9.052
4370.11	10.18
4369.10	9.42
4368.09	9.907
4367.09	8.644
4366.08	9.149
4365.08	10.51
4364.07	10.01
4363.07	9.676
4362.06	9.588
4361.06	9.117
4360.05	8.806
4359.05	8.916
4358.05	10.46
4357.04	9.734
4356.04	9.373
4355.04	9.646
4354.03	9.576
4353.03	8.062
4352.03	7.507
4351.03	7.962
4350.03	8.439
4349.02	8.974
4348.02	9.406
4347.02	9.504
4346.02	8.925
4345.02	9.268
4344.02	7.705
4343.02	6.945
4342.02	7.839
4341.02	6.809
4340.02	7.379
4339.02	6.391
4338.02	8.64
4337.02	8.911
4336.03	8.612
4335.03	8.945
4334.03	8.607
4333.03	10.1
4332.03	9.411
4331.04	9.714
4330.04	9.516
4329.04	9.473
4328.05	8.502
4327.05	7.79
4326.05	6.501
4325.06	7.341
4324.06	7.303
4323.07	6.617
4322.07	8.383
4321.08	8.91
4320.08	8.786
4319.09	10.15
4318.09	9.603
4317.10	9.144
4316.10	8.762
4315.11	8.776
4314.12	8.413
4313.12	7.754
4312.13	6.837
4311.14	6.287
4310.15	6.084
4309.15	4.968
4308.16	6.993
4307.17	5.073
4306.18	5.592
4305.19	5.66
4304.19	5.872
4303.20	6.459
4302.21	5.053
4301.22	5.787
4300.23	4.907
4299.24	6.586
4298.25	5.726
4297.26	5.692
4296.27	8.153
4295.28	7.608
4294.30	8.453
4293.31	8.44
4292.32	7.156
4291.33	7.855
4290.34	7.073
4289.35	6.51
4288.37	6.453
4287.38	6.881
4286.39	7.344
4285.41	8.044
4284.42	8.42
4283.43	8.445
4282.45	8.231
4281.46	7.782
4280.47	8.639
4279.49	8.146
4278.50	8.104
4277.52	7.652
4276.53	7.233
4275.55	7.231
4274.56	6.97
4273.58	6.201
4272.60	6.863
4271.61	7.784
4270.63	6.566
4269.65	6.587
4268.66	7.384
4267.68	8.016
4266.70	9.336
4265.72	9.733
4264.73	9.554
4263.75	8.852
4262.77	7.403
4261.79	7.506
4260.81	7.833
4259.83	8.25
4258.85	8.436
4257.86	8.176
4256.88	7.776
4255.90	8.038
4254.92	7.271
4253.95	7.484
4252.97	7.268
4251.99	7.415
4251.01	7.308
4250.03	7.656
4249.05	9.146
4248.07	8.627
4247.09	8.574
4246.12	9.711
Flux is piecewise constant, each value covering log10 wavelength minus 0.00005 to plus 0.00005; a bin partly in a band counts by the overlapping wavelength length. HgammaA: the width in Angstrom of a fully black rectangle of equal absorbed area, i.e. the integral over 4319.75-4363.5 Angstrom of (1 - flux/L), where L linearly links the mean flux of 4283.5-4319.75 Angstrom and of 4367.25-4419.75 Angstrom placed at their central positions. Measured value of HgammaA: -4.6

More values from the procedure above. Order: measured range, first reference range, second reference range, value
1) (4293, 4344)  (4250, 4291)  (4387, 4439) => 3.8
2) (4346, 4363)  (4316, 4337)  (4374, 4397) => -1.1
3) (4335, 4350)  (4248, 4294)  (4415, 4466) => 0.6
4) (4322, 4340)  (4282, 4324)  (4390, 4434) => -1.5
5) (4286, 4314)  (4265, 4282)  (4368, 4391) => 4.7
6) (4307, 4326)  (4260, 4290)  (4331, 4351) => 1.2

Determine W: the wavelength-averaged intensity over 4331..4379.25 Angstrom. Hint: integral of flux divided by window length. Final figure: 8.92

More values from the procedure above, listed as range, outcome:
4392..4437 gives 9.09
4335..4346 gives 7.95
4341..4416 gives 8.74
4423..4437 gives 9.66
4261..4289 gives 7.76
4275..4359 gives 7.84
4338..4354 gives 8.14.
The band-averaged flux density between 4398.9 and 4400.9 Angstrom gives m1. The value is 8.26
